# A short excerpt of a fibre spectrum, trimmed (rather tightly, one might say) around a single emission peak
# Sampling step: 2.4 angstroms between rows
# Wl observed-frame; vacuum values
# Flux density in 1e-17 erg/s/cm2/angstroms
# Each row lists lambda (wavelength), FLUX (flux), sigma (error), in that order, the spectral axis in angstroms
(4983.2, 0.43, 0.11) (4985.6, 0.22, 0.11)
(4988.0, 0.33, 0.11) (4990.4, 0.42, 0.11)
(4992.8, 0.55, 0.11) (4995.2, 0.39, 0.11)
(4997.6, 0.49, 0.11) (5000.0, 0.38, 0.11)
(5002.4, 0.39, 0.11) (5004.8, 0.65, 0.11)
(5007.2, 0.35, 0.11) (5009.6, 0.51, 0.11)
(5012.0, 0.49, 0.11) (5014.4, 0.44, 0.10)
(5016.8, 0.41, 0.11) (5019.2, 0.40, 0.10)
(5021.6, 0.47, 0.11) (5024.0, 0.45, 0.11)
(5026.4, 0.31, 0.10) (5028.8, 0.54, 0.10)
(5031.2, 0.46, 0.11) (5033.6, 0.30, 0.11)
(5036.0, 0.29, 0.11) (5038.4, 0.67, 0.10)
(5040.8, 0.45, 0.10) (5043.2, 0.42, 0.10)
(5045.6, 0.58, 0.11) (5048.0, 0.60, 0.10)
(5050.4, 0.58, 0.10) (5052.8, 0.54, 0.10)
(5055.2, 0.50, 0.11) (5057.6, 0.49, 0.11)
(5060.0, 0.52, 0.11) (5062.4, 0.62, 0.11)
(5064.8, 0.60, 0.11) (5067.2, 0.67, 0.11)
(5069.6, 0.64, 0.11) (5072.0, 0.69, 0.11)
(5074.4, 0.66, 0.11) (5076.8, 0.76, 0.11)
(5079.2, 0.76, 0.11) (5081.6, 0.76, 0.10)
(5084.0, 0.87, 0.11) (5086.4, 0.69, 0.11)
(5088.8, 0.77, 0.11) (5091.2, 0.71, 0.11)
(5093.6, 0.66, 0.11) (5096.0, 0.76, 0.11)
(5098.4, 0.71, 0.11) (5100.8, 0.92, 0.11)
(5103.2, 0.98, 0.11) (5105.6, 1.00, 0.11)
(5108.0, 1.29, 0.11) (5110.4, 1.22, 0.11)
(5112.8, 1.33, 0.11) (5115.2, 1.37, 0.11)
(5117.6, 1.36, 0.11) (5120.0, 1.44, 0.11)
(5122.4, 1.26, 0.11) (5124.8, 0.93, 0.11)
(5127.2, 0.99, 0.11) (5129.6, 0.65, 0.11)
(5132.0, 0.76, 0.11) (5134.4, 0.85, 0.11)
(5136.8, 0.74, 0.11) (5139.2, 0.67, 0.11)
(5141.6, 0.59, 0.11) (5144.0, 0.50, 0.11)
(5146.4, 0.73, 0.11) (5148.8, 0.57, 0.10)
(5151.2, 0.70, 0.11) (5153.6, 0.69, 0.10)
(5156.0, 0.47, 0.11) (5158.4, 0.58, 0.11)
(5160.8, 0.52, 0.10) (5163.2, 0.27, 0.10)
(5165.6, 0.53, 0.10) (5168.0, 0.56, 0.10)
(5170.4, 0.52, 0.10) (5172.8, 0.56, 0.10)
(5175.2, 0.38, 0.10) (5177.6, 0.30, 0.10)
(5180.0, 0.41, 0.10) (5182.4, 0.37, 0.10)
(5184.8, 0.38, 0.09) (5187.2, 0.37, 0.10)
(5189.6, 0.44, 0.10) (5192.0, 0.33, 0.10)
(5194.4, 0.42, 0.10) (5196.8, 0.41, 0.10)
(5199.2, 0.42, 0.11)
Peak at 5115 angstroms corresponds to C III]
